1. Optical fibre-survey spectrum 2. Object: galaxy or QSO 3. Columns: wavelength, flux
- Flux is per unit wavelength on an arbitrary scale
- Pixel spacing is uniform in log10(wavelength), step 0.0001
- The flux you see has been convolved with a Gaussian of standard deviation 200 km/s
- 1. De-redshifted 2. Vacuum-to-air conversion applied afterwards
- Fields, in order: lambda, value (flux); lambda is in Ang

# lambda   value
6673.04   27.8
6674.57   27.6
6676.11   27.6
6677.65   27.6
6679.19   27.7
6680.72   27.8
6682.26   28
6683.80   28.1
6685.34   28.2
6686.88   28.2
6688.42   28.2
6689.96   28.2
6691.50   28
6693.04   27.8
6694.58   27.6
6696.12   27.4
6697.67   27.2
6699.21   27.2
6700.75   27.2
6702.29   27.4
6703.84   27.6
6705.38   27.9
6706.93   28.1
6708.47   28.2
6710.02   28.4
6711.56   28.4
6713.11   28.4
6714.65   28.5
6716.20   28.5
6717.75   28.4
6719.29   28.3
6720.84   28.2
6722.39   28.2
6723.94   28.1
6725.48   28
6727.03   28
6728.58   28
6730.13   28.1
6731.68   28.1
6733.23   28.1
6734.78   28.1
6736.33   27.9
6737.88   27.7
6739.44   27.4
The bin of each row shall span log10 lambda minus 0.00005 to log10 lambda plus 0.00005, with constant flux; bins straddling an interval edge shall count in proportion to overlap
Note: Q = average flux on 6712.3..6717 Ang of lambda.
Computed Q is 28.4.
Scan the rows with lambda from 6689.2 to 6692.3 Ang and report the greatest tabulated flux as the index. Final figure 28.2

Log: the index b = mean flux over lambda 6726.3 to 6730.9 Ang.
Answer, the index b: 28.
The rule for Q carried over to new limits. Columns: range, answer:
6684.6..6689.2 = 28.2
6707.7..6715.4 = 28.4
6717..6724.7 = 28.2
